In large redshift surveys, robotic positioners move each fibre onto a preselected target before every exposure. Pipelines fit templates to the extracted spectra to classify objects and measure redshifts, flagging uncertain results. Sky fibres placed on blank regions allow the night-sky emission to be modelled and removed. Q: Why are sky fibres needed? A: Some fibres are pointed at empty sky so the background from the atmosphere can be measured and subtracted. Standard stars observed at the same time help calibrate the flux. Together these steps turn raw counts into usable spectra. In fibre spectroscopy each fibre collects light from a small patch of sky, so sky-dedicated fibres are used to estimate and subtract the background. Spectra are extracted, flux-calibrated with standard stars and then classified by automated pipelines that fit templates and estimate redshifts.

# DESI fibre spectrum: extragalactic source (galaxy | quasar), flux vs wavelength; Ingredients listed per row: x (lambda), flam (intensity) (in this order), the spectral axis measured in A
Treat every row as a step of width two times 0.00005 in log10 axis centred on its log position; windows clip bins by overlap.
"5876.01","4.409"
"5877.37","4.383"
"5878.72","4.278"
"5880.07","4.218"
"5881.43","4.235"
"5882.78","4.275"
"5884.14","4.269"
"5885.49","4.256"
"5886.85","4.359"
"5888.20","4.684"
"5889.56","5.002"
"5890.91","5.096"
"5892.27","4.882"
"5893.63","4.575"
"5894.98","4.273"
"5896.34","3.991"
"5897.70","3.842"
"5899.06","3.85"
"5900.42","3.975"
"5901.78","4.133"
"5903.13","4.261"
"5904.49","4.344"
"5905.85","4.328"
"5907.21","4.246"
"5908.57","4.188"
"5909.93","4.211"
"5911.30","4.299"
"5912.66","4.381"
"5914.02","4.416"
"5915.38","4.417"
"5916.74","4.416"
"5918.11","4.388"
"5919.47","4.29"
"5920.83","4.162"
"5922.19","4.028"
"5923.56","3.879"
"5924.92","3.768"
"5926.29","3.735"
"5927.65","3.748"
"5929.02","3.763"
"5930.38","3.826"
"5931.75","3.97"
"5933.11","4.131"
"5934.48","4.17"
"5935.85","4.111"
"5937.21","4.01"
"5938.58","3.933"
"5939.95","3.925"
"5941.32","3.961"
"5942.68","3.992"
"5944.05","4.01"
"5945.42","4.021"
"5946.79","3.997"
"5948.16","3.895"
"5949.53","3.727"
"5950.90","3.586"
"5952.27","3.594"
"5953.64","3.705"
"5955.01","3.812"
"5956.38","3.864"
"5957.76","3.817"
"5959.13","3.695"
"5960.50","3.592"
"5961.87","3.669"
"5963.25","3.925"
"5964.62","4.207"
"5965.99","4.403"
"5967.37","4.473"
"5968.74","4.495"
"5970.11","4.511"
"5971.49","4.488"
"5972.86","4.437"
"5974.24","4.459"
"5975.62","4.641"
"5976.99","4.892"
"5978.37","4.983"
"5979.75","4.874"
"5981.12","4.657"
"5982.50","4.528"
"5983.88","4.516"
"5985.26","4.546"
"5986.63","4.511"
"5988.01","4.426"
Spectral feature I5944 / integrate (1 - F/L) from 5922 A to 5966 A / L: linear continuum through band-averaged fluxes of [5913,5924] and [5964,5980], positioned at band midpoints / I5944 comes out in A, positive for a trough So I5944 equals 5.2 A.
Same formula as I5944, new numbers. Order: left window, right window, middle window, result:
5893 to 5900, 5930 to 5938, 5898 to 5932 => -0.4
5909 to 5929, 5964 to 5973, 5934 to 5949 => 1.0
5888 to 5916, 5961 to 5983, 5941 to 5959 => 2.4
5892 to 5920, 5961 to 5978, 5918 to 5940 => 1.7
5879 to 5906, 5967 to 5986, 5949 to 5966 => 2.8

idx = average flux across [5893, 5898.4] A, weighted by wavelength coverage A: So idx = 4.17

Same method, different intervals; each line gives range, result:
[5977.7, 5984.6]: 4.71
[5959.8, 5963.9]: 3.72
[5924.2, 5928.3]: 3.75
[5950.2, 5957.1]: 3.71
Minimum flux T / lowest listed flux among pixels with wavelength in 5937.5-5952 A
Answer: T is 3.586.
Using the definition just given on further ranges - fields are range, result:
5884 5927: 3.735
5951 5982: 3.592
